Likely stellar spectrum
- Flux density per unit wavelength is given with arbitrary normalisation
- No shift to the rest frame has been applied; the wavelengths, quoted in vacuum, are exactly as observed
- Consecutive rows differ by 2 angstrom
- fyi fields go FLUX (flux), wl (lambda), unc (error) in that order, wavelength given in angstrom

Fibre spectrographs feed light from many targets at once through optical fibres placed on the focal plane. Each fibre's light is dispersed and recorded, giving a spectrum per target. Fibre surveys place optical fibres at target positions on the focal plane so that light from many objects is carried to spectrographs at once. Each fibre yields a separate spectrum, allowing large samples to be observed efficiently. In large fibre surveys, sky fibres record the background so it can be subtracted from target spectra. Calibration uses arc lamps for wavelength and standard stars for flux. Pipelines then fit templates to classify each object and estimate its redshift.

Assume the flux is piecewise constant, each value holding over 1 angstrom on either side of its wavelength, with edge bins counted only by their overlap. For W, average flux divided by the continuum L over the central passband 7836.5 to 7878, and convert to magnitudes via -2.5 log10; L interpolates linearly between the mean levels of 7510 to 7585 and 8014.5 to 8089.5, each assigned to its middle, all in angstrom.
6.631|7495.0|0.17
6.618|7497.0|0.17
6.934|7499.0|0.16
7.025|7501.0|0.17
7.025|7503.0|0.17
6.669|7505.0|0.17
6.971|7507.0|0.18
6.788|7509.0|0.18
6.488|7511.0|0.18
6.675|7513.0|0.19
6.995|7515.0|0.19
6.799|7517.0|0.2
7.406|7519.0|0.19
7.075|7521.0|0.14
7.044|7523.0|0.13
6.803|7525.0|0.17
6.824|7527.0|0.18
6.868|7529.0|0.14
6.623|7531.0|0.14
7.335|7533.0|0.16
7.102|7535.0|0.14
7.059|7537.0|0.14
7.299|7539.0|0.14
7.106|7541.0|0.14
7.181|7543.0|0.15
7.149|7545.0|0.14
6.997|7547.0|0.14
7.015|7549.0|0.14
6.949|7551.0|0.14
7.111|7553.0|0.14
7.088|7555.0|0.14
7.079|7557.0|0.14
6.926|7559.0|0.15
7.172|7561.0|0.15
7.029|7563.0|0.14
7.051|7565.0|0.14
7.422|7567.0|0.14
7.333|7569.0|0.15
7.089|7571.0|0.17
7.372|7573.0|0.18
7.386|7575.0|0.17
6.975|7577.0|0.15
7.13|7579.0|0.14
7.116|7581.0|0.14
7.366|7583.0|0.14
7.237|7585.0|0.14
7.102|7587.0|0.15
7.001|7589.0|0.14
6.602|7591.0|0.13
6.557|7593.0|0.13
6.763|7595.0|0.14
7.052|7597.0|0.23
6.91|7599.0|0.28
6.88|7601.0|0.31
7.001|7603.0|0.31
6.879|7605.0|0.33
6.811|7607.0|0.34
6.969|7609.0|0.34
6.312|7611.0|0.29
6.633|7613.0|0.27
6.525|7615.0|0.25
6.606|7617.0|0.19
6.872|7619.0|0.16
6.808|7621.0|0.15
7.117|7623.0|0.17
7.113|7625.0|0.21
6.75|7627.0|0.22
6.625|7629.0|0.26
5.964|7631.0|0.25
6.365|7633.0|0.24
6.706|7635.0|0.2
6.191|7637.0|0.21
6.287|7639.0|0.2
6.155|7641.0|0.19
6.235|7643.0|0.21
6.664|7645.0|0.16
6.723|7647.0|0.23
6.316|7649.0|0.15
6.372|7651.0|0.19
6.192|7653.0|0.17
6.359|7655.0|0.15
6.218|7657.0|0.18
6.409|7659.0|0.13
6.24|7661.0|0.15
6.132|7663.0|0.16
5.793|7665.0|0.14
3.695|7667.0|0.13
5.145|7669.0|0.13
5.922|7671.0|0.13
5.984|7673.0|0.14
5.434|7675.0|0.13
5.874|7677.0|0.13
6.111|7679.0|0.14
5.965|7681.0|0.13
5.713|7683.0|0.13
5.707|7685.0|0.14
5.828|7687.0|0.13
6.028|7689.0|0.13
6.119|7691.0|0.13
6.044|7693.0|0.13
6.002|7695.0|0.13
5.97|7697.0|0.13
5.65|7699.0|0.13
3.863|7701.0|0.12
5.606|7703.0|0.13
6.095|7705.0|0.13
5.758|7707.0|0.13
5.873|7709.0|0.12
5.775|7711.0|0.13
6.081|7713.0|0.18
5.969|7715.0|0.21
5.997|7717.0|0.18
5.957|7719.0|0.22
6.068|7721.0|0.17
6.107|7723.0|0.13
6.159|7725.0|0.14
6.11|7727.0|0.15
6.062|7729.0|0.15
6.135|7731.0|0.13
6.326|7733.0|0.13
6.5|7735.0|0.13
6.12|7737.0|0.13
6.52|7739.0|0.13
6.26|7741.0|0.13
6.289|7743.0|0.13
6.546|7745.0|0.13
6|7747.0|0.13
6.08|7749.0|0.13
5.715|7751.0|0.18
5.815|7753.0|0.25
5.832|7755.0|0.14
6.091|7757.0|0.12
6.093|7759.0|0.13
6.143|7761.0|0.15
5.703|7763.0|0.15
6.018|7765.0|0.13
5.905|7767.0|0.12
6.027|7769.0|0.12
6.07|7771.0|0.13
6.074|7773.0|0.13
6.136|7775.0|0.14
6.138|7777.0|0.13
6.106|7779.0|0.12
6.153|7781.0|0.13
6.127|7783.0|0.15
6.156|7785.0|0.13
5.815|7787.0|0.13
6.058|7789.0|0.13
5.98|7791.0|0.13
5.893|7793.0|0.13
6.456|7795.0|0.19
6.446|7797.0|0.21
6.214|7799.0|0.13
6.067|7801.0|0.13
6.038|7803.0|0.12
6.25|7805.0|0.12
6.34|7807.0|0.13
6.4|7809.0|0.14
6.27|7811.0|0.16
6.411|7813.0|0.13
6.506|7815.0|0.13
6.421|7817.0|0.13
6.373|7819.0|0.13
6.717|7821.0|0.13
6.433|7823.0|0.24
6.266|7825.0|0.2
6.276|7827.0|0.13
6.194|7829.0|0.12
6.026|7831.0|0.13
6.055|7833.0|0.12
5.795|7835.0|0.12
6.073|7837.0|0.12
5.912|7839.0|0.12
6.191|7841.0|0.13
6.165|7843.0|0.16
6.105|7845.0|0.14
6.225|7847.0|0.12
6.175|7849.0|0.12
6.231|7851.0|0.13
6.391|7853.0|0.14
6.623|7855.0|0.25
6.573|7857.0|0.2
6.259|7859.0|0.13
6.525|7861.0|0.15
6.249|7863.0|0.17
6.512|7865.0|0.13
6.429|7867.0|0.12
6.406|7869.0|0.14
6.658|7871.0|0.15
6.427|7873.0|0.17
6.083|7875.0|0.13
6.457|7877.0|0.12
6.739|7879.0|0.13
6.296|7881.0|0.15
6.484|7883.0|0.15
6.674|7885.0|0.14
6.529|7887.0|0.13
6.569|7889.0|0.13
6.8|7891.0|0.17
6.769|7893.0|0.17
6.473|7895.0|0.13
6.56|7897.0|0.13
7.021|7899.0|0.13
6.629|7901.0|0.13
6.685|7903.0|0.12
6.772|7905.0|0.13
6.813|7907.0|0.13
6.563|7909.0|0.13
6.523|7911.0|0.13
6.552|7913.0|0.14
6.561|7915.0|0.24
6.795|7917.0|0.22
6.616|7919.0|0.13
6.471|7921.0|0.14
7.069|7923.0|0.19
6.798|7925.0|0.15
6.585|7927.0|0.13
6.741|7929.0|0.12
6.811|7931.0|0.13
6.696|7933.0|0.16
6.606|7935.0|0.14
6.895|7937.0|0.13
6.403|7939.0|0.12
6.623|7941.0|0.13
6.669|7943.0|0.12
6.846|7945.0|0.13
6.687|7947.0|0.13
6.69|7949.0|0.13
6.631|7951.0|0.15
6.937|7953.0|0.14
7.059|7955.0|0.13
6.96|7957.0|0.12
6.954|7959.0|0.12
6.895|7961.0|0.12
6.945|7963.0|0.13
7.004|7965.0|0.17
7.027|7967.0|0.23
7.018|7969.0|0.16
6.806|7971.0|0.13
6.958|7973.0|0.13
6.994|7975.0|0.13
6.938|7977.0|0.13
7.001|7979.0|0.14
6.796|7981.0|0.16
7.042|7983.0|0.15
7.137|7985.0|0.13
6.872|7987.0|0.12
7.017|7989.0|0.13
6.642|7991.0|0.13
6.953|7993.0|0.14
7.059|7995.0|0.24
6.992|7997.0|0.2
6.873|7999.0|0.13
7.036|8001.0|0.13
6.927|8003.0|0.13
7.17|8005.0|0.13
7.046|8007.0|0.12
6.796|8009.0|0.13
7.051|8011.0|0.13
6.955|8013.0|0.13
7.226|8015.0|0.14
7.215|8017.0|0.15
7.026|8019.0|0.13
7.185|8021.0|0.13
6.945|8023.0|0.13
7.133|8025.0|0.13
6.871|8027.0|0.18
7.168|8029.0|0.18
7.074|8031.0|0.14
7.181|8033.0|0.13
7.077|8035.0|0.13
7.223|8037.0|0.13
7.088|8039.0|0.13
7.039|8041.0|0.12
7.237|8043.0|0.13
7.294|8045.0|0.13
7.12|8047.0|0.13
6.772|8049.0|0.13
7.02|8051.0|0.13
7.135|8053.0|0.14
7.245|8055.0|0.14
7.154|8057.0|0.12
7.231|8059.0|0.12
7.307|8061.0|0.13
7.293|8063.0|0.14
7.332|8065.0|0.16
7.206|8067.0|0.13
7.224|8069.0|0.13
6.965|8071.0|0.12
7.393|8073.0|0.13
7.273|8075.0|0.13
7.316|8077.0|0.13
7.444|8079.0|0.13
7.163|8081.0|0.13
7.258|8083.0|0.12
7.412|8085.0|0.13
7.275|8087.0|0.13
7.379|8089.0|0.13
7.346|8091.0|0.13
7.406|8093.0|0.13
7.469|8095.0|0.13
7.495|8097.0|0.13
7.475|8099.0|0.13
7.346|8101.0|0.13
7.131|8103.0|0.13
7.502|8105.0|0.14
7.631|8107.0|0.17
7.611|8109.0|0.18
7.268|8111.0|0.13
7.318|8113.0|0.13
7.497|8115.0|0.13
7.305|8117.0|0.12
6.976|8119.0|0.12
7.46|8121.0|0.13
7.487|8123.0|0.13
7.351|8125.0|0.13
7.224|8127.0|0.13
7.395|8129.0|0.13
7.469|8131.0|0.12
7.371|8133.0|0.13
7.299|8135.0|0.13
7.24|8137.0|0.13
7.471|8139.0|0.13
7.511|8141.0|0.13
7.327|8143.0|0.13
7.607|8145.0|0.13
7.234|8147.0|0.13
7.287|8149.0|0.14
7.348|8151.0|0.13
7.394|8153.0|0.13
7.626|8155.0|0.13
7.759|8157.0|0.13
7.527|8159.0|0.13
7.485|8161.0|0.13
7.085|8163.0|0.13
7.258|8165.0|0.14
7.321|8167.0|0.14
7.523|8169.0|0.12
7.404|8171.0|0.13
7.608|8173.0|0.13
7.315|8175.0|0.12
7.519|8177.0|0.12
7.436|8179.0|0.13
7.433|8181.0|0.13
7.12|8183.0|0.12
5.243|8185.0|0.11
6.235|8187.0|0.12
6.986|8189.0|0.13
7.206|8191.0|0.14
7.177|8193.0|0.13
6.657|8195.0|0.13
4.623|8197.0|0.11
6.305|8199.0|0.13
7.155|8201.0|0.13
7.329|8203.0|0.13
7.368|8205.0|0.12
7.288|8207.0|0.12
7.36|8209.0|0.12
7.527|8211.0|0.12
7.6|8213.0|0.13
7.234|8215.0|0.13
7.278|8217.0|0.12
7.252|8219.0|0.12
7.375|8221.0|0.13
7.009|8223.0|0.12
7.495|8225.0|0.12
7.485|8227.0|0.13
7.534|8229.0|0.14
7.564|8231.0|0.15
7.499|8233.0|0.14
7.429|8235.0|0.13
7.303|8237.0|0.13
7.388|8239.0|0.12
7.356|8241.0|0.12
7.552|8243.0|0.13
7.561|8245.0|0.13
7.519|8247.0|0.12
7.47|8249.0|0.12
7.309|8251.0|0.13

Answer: 0.132 mag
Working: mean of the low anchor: 7.07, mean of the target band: 6.32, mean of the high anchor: 7.18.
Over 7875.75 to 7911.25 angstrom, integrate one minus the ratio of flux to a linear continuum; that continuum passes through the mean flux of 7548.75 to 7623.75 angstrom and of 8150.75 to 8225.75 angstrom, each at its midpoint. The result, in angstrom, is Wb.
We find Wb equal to 2.2 angstrom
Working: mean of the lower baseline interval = 6.98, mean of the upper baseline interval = 7.15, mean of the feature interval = 6.63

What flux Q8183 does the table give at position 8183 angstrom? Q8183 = 7.12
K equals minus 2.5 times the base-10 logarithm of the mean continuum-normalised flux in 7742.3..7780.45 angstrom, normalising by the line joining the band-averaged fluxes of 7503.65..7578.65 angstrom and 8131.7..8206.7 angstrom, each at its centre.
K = 0.17 mag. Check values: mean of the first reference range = 7.03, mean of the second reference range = 7.16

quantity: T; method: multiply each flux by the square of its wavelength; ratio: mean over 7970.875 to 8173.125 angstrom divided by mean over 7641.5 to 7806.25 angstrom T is 1.31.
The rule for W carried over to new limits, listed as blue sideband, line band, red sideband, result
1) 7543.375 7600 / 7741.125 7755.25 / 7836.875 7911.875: 0.11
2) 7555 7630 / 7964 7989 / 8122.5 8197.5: 0.03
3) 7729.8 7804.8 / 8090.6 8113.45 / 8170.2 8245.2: -0.08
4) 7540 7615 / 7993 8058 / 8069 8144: 0.04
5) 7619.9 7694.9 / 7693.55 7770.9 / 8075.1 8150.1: 0.06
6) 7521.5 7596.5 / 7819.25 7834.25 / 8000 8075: 0.13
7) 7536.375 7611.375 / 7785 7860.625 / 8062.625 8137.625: 0.15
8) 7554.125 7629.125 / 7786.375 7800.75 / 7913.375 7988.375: 0.13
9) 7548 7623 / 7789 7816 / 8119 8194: 0.14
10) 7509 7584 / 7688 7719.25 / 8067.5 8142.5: 0.23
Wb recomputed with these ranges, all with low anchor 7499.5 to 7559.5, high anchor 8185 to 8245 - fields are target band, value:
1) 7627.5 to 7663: 3.3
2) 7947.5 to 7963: 0.4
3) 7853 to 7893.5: 3.2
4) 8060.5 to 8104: -1.3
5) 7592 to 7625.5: 0.9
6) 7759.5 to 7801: 5.6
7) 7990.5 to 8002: 0.2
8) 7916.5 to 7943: 1.4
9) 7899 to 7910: 0.5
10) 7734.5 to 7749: 1.5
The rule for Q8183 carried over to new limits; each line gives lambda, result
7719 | 5.957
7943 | 6.669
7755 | 5.832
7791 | 5.98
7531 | 6.623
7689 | 6.028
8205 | 7.368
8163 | 7.085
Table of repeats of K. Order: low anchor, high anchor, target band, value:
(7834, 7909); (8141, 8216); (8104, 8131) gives -0.056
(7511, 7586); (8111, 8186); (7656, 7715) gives 0.232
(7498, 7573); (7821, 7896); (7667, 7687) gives 0.187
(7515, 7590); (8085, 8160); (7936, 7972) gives 0.073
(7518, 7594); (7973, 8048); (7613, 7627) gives 0.040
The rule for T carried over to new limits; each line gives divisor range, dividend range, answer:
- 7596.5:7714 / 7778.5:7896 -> 1.07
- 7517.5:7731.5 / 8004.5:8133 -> 1.25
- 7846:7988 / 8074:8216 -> 1.15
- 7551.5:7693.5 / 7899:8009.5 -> 1.14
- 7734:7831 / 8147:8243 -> 1.29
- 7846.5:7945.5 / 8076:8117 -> 1.18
